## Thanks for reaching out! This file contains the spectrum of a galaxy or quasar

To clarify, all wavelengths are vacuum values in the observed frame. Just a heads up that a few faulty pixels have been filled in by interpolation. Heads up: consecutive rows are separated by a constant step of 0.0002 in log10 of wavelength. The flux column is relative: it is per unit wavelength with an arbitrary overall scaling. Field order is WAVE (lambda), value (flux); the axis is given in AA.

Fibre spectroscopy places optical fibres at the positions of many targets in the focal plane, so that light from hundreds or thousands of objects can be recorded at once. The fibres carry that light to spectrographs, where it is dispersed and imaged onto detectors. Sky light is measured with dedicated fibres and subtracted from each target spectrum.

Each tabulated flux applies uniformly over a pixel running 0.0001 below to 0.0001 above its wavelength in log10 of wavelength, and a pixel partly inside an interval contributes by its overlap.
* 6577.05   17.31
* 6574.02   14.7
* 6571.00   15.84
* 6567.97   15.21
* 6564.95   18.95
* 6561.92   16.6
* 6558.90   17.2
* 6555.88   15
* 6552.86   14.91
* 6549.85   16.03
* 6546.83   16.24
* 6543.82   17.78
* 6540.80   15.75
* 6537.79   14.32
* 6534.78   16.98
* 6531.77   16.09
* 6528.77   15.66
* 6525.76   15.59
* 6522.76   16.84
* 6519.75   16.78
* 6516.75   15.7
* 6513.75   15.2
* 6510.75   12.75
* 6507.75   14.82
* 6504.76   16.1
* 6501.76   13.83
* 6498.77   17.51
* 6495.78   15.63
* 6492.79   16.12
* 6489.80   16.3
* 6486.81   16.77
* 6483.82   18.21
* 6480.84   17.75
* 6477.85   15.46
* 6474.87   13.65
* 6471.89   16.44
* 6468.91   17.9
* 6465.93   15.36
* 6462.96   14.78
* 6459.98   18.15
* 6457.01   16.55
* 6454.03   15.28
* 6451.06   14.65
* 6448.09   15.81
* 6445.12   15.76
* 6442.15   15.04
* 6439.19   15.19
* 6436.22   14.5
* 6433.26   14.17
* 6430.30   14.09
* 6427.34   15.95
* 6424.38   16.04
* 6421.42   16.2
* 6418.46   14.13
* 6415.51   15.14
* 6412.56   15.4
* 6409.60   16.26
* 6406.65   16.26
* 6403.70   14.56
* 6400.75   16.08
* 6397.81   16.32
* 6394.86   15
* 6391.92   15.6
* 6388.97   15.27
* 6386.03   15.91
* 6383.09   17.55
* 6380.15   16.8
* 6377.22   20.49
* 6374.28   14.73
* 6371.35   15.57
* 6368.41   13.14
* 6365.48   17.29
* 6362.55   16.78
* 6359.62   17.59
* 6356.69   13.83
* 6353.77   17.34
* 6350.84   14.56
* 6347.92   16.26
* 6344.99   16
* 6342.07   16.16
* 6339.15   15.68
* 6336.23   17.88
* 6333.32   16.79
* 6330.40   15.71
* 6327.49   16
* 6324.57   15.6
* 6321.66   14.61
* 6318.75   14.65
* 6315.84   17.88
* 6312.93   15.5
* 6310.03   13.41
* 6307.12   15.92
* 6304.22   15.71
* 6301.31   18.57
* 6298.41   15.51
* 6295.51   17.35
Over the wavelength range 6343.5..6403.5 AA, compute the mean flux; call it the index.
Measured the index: 16.1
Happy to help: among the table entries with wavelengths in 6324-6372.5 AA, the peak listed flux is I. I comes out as 17.88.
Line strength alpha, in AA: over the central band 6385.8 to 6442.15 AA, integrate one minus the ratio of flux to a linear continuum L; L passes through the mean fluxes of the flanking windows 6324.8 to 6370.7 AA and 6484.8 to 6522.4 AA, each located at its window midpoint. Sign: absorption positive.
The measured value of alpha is 1.9 AA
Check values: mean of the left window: 16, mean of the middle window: 15.4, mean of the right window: 15.7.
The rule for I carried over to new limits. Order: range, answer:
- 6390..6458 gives 16.55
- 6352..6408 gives 20.49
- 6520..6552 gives 17.78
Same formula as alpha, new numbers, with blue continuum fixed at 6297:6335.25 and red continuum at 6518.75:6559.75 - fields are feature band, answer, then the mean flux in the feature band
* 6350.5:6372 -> 0.09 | 15.8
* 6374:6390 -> -1.07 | 17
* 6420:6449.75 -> 1.30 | 15.3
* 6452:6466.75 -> -0.02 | 16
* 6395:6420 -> 0.70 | 15.5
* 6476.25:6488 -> -0.75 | 17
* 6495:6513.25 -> 1.06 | 15.1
